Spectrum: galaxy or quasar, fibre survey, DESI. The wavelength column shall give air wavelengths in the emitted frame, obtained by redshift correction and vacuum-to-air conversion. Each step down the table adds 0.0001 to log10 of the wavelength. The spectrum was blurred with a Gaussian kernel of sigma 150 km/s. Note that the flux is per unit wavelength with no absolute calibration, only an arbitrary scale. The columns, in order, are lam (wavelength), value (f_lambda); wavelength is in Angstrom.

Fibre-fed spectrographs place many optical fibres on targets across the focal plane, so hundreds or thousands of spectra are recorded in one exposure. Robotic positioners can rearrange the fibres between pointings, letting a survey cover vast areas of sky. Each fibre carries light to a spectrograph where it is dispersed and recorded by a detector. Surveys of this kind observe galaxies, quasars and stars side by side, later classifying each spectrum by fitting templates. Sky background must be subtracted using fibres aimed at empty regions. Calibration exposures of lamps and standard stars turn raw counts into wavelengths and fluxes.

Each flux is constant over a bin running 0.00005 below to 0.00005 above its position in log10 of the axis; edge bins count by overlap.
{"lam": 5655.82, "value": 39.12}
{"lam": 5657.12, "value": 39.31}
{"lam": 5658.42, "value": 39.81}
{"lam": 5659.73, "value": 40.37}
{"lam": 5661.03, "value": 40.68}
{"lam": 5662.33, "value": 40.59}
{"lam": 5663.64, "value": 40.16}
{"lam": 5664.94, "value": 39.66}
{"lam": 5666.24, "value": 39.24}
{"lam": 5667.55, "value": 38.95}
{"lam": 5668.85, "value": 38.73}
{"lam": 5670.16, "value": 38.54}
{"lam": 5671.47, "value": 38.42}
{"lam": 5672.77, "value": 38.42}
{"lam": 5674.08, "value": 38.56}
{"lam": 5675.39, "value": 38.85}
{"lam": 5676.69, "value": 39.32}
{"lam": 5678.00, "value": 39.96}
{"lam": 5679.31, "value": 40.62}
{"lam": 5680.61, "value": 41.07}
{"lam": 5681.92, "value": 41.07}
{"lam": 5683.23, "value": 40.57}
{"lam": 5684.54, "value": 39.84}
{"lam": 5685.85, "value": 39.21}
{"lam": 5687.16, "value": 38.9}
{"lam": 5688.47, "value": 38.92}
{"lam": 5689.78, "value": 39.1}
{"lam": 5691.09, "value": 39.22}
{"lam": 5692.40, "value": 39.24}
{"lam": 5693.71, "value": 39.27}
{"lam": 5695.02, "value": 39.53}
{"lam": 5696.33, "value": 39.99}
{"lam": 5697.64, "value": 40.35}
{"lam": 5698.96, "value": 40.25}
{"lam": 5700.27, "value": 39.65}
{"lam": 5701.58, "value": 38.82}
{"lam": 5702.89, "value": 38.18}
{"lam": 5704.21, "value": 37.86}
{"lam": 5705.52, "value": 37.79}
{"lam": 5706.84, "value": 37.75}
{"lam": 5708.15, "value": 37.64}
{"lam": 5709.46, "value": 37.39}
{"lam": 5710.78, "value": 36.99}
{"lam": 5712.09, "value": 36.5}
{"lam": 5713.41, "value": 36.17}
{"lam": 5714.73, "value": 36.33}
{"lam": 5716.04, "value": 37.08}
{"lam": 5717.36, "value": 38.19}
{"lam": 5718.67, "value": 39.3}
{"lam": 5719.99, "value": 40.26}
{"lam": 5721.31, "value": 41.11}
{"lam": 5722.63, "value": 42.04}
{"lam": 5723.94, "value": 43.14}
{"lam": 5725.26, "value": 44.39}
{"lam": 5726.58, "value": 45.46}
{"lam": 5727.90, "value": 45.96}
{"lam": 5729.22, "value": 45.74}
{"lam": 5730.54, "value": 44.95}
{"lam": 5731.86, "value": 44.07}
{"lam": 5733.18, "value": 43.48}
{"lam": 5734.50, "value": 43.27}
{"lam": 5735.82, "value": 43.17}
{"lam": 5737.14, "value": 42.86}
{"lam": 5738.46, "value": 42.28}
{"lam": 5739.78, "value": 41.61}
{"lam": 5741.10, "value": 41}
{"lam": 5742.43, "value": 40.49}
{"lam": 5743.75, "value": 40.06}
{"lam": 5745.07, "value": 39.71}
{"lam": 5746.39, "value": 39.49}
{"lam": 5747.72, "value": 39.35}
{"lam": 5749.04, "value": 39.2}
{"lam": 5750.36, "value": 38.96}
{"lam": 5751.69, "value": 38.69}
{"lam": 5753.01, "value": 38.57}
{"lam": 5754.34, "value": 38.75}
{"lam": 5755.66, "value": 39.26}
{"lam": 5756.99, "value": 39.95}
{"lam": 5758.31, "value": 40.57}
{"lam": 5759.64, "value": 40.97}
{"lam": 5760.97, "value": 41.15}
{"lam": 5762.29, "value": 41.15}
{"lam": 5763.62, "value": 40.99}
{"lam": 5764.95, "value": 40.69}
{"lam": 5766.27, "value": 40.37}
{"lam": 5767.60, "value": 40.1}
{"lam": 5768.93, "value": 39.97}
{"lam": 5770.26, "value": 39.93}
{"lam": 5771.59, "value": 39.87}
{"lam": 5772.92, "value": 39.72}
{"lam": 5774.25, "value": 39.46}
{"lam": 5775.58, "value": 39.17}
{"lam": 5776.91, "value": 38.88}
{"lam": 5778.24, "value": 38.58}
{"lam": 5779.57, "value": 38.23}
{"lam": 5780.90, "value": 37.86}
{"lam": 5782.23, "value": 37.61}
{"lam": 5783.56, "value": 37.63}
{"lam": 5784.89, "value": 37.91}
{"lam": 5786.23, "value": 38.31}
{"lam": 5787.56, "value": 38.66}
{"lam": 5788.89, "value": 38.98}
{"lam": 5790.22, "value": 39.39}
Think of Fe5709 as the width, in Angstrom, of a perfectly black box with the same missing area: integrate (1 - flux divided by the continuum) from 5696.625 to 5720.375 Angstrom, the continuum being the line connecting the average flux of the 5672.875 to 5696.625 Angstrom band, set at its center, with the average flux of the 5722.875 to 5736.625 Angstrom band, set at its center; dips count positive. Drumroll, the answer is 2.2 Angstrom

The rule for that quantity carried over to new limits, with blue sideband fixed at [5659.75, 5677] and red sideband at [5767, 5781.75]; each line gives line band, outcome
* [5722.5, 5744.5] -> -2.2 Angstrom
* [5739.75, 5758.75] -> -0.2 Angstrom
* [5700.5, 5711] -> 0.4 Angstrom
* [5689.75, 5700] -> -0.1 Angstrom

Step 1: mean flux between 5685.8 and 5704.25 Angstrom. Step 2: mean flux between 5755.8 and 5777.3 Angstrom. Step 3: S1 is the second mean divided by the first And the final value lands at 1.0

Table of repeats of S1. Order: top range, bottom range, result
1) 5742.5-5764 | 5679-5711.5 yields 1.02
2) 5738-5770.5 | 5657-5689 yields 1.01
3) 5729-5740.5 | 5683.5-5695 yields 1.11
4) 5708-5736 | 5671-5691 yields 1.04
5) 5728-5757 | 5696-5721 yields 1.08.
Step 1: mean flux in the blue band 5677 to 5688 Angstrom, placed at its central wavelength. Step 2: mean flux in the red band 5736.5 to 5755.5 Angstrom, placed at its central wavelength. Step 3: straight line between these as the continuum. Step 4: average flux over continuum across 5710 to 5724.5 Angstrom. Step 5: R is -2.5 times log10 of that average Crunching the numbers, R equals 0.04 mag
